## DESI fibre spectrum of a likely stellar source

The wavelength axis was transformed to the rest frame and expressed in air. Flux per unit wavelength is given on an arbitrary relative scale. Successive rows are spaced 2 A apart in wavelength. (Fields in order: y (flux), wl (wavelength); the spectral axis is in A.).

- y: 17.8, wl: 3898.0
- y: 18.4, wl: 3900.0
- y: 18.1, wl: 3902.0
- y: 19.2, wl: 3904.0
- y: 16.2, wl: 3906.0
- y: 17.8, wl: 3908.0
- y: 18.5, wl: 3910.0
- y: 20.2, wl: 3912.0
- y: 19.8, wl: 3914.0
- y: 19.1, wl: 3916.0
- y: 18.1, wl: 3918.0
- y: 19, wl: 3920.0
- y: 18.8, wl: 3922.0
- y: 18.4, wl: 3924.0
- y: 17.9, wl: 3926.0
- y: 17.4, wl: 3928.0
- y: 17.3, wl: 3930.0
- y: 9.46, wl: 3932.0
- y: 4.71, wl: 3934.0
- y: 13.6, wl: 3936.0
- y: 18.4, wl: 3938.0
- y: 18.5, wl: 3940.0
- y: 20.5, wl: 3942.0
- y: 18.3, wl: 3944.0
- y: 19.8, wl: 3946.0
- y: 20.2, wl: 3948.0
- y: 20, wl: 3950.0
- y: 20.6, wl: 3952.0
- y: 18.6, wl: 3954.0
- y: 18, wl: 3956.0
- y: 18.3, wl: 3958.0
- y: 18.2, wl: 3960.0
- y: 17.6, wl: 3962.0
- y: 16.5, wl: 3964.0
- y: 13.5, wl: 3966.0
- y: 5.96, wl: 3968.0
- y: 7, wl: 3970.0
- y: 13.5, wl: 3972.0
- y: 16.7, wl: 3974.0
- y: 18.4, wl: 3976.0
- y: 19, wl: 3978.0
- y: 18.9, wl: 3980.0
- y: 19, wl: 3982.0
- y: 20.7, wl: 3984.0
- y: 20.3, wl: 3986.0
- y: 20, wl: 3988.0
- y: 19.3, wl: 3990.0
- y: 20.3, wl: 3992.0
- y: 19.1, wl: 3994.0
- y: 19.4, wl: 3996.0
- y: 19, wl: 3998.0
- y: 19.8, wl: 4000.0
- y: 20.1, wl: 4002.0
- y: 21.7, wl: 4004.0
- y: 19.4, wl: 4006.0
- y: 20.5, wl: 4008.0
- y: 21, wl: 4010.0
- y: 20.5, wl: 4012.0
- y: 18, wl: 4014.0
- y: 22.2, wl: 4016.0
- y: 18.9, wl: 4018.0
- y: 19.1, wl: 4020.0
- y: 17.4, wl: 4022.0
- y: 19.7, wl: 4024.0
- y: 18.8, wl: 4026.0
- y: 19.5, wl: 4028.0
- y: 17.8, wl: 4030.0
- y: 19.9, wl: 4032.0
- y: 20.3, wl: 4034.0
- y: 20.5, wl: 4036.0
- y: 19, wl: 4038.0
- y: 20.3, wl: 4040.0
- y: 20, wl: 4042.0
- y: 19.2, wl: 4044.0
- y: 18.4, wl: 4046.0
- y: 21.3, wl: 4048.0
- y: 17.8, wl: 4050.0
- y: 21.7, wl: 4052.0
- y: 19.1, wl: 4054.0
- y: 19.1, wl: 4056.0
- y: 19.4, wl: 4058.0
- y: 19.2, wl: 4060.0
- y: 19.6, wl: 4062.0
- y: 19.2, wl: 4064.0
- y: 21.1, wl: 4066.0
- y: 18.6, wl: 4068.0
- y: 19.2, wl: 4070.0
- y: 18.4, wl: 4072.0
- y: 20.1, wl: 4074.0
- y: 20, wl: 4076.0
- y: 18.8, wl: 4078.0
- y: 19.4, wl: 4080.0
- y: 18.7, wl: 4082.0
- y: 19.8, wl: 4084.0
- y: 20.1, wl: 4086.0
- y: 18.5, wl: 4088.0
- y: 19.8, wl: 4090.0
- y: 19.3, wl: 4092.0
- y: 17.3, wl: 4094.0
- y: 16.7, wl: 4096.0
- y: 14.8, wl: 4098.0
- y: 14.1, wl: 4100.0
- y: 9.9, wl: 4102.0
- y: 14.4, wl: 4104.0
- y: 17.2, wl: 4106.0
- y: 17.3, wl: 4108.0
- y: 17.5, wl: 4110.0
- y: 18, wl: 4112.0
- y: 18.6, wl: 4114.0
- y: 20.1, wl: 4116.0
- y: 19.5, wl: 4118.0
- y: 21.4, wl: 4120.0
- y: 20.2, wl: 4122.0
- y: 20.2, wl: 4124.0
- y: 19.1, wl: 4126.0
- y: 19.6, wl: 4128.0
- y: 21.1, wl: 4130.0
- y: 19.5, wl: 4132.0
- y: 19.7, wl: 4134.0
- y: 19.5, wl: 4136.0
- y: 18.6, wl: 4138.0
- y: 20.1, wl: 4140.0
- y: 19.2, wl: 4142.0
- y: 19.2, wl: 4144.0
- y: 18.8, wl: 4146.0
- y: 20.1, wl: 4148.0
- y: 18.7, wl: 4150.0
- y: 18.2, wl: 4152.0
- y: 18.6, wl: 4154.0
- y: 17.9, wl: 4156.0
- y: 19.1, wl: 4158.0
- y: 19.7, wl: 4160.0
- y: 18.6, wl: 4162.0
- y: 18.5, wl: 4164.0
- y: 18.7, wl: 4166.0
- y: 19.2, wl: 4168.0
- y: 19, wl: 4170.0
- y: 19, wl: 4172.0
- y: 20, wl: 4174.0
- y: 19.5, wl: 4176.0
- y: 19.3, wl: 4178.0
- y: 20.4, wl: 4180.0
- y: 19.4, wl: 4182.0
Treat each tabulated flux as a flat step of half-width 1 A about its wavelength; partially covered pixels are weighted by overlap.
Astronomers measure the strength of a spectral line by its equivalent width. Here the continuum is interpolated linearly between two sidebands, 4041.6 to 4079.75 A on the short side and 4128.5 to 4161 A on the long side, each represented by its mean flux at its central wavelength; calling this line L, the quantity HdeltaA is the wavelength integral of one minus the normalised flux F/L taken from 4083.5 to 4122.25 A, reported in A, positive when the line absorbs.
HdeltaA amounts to 3.4 A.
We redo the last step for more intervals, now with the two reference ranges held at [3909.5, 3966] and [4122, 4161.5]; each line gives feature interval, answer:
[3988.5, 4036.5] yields -3.7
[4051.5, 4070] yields -0.9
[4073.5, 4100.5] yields 0.6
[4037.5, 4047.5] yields -0.5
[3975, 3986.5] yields -0.9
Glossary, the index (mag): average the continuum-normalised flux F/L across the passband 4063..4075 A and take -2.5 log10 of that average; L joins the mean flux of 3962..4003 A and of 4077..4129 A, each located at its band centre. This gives -0.09 mag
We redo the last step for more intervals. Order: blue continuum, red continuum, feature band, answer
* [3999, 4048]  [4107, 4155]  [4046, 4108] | 0.06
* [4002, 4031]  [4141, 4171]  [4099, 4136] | 0.05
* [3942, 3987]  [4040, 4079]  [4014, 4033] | -0.03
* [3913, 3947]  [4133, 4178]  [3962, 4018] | -0.03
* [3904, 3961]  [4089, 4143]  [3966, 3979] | 0.31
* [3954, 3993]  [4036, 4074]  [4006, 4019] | -0.11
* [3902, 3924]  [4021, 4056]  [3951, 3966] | 0.06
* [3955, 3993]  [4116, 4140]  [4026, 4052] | -0.08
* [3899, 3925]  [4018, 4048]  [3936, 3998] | 0.07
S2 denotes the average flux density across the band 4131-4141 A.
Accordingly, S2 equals 19.5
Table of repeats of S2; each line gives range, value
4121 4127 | 19.8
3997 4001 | 19.4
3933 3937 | 9.15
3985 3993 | 20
